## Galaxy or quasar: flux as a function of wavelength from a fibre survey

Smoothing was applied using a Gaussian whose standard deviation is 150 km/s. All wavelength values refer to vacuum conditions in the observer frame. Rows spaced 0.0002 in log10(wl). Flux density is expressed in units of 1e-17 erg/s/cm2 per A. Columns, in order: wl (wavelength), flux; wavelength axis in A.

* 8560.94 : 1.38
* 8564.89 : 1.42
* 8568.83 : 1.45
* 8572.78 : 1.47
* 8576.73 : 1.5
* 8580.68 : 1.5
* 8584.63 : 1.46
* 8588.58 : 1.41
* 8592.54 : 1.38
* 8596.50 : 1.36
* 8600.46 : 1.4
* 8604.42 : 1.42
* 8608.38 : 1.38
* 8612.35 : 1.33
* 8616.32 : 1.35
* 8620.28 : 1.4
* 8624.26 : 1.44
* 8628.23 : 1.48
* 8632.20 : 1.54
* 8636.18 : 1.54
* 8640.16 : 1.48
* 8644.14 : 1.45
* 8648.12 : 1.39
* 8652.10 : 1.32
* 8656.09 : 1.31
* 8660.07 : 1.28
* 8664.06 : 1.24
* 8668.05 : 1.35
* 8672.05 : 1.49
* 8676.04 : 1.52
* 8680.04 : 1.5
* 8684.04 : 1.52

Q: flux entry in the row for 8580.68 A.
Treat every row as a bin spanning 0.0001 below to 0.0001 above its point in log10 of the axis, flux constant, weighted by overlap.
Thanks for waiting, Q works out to 1.5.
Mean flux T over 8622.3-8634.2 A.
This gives 1.49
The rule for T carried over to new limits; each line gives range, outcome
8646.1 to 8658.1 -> 1.34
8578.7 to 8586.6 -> 1.48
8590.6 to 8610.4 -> 1.39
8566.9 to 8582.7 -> 1.48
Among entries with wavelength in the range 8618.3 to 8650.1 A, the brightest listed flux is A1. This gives 1.54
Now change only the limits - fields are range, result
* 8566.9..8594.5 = 1.5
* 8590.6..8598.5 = 1.38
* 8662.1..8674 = 1.49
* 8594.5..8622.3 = 1.42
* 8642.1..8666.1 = 1.45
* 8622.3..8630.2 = 1.48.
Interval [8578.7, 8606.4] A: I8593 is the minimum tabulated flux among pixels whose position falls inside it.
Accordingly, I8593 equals 1.36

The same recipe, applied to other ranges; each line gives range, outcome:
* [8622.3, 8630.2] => 1.44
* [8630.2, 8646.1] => 1.45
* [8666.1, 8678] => 1.35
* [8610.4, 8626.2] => 1.33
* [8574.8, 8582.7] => 1.5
